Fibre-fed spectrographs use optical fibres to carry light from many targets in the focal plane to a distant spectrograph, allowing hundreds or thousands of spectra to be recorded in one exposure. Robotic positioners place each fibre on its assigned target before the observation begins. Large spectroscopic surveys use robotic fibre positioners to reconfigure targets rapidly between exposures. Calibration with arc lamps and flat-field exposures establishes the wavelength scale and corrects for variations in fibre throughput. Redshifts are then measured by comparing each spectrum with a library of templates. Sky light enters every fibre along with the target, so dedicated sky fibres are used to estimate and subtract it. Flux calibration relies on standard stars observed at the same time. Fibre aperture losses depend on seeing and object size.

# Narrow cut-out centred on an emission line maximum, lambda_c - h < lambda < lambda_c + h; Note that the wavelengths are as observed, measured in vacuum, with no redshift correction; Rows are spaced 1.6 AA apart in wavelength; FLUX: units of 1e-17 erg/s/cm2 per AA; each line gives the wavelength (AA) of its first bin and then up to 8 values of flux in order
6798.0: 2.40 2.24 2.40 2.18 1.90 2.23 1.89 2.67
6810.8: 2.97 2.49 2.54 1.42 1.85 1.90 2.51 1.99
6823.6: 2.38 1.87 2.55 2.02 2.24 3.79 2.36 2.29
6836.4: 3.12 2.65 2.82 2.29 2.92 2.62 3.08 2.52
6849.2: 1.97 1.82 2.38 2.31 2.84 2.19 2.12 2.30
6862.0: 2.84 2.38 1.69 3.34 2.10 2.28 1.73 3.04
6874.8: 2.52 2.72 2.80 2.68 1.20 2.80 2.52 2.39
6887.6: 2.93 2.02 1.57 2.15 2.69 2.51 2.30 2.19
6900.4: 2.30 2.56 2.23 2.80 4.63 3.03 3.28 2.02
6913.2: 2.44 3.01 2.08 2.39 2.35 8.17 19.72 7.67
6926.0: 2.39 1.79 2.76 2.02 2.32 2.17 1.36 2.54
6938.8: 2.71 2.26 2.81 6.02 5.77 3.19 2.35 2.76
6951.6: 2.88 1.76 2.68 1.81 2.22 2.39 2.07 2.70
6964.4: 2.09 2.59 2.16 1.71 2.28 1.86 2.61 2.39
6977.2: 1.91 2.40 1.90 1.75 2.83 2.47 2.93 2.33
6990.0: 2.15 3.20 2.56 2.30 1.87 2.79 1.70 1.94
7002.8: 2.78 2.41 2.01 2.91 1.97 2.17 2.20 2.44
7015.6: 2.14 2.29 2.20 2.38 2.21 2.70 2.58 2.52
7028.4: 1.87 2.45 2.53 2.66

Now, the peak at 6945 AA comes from [N II]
